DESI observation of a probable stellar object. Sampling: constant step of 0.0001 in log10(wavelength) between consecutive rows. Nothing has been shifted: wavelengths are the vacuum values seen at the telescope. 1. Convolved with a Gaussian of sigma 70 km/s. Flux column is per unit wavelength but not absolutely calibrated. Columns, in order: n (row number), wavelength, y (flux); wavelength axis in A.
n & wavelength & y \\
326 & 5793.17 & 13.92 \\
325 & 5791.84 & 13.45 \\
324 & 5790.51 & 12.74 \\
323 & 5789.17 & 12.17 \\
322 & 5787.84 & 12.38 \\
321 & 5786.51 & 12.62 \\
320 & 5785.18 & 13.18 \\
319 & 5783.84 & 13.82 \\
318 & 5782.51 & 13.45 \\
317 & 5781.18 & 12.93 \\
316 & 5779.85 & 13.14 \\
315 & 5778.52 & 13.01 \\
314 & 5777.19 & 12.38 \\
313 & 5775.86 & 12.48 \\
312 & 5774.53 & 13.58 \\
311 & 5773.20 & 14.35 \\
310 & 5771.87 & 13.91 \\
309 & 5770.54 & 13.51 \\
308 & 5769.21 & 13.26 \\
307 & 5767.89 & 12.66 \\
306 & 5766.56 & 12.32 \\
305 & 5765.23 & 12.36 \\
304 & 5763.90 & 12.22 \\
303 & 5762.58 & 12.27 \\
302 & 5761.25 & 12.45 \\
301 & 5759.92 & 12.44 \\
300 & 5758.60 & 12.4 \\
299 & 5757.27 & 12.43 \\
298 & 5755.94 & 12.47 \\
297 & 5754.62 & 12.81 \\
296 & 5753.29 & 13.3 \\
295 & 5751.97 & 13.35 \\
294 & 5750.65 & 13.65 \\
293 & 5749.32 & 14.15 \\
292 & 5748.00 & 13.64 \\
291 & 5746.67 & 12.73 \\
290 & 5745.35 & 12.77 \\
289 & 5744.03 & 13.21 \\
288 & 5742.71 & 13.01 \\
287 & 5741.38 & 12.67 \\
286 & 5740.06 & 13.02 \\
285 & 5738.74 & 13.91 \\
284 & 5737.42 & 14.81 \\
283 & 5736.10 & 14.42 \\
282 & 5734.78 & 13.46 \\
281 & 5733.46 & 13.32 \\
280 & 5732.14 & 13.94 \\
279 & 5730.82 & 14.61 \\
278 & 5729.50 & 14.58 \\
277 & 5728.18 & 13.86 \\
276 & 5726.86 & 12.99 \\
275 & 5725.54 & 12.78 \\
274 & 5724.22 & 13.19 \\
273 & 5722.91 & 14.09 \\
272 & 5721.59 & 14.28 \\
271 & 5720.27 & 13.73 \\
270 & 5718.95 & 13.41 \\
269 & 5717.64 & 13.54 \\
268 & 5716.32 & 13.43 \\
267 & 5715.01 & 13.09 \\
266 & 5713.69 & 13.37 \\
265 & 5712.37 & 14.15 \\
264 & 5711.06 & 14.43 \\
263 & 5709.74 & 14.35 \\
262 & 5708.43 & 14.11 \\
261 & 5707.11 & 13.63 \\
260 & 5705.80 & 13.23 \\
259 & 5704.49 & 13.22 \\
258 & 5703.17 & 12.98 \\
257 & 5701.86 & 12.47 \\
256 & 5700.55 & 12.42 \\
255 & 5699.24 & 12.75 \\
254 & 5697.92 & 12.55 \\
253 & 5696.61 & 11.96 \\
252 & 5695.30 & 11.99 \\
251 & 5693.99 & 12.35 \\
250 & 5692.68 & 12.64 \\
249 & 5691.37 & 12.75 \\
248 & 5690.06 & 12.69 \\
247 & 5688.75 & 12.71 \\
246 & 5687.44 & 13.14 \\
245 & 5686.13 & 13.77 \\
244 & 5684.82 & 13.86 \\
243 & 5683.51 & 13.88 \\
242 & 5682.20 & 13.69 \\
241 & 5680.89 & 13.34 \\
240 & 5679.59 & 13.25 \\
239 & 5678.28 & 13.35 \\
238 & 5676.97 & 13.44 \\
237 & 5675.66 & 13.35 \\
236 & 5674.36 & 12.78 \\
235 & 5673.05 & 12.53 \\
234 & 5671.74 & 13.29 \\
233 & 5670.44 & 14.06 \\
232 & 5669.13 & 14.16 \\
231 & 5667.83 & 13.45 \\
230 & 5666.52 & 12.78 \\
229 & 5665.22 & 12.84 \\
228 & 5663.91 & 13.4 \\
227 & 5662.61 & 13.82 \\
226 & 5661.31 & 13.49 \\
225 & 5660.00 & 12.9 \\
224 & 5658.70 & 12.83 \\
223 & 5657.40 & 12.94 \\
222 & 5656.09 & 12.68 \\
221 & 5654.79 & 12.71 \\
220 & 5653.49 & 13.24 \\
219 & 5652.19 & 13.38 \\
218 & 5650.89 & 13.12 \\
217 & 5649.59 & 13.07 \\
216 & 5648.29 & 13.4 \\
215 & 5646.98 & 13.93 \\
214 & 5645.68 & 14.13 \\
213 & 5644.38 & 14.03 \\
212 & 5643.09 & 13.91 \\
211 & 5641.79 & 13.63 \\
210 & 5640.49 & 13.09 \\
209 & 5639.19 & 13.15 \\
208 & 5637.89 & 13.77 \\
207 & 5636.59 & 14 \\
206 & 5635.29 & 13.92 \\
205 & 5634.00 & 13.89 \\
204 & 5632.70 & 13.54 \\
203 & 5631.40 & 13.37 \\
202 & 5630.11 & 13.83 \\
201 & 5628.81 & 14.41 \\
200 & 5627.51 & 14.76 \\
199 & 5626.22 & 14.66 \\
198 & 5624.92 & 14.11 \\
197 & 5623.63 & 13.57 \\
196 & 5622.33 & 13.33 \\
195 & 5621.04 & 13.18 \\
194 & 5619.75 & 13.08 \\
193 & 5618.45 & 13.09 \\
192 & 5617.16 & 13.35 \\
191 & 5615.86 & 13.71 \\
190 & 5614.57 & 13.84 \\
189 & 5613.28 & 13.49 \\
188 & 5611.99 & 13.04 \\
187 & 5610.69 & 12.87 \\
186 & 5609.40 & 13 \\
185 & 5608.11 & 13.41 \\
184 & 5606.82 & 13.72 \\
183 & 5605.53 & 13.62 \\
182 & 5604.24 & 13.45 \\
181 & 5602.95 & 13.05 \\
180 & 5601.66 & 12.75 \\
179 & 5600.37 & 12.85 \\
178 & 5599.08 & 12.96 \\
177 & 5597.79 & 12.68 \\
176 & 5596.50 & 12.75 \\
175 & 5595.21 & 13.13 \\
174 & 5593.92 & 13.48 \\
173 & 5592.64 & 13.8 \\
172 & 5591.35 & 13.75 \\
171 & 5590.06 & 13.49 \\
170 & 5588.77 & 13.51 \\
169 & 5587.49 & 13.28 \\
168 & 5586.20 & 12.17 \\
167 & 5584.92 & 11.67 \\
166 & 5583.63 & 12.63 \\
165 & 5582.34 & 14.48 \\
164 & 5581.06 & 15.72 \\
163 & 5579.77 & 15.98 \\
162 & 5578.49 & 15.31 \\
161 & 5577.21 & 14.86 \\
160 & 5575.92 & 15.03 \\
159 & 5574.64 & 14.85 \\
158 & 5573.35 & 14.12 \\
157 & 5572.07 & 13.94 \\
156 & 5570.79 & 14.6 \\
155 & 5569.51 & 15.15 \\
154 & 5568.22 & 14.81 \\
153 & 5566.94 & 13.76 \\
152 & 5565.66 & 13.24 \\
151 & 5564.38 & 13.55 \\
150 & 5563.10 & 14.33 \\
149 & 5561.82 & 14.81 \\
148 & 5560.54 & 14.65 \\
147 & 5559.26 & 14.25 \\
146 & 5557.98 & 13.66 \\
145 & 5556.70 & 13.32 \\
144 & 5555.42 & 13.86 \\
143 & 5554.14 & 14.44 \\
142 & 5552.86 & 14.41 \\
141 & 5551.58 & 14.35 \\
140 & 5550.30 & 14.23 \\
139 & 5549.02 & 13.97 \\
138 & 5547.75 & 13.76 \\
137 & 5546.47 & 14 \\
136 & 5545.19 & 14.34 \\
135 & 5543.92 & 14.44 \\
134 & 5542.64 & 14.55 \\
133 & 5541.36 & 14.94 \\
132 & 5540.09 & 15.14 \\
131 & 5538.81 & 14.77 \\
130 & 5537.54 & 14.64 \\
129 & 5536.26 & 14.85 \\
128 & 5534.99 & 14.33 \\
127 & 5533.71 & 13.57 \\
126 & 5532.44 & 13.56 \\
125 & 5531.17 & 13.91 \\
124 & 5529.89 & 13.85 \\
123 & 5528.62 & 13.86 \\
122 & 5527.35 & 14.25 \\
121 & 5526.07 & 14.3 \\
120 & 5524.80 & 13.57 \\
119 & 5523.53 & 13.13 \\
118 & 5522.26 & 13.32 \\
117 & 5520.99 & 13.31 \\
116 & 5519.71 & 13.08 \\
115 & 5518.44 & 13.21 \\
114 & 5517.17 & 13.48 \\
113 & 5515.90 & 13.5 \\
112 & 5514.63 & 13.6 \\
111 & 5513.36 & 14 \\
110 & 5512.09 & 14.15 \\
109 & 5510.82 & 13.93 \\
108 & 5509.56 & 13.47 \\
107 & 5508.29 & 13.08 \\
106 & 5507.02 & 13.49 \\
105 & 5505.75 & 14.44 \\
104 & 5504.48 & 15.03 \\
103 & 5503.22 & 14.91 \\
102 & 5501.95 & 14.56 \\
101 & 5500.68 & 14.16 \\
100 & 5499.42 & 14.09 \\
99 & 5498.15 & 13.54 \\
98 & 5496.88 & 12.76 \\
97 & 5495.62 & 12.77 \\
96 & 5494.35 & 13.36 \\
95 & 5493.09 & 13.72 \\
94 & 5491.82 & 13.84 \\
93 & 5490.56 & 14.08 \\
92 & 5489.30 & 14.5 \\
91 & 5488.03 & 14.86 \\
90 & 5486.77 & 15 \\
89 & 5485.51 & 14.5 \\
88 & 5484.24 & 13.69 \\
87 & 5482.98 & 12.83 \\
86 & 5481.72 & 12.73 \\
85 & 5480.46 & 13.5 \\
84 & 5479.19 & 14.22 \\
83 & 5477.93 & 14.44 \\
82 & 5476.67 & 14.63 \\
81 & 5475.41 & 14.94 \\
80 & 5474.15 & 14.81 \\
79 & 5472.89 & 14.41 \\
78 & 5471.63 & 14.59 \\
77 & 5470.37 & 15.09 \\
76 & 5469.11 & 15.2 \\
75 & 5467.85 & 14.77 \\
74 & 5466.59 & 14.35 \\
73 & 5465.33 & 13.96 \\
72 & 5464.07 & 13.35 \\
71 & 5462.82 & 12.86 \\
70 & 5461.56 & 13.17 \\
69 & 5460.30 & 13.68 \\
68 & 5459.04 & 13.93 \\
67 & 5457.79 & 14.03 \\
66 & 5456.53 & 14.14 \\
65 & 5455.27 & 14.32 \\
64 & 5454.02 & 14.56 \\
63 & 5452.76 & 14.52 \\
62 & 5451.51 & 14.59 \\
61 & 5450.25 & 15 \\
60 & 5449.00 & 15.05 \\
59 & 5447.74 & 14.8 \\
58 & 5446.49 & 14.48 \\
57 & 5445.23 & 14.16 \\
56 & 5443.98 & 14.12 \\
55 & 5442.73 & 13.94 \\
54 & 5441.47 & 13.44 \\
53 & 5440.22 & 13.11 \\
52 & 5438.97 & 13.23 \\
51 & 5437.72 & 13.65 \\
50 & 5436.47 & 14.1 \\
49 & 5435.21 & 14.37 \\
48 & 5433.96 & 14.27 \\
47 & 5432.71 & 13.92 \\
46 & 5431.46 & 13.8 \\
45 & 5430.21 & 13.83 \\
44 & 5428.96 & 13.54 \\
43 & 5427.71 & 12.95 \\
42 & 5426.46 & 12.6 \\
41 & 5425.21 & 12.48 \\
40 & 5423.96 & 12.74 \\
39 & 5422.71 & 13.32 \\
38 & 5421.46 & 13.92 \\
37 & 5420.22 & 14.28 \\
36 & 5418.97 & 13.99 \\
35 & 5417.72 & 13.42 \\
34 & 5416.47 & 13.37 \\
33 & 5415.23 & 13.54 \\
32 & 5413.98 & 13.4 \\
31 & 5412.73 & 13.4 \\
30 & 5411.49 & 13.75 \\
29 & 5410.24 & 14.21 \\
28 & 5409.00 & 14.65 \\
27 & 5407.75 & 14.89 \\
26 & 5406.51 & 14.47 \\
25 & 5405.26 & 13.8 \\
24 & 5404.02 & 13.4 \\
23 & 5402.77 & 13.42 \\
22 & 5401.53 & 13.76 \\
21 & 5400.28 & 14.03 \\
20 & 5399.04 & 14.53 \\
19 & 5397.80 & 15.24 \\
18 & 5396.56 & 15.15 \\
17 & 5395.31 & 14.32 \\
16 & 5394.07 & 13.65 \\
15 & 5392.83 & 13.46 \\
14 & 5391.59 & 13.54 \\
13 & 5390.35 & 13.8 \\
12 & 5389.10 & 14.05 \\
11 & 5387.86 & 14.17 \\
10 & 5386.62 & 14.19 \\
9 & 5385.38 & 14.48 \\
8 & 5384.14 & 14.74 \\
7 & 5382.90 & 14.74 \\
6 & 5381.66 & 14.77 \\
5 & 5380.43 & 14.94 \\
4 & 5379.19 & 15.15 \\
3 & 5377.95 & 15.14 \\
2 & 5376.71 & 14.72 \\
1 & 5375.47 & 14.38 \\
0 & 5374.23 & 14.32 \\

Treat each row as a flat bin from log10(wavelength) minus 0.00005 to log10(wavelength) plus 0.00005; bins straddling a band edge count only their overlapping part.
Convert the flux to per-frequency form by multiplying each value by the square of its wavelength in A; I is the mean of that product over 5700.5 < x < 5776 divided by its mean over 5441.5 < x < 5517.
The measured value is 1.0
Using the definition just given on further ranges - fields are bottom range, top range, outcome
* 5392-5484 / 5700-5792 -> 1.06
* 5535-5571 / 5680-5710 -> 0.96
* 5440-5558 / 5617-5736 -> 1.02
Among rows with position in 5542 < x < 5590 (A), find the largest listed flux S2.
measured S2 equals 15.98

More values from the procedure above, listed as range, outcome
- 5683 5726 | 14.43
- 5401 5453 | 15.05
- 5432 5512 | 15.2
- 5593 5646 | 14.76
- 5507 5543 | 15.14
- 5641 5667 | 14.13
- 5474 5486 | 14.94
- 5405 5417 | 14.89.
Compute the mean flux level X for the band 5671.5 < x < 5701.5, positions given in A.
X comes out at 13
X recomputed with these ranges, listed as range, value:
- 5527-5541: 14.3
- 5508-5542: 13.9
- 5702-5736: 13.7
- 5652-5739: 13.4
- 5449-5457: 14.6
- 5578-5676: 13.5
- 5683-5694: 13.1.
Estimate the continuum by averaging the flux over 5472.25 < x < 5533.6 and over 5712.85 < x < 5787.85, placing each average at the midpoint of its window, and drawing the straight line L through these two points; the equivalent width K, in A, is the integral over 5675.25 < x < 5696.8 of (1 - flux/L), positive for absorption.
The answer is 0.53 A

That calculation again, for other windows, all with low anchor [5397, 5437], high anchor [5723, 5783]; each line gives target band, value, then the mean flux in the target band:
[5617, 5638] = -0.5 A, 13.8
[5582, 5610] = 0.7 A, 13.2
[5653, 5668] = 0.3 A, 13.1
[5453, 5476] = -0.9 A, 14.2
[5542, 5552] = -0.5 A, 14.2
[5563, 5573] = -0.5 A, 14.2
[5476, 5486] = -0.1 A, 13.8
